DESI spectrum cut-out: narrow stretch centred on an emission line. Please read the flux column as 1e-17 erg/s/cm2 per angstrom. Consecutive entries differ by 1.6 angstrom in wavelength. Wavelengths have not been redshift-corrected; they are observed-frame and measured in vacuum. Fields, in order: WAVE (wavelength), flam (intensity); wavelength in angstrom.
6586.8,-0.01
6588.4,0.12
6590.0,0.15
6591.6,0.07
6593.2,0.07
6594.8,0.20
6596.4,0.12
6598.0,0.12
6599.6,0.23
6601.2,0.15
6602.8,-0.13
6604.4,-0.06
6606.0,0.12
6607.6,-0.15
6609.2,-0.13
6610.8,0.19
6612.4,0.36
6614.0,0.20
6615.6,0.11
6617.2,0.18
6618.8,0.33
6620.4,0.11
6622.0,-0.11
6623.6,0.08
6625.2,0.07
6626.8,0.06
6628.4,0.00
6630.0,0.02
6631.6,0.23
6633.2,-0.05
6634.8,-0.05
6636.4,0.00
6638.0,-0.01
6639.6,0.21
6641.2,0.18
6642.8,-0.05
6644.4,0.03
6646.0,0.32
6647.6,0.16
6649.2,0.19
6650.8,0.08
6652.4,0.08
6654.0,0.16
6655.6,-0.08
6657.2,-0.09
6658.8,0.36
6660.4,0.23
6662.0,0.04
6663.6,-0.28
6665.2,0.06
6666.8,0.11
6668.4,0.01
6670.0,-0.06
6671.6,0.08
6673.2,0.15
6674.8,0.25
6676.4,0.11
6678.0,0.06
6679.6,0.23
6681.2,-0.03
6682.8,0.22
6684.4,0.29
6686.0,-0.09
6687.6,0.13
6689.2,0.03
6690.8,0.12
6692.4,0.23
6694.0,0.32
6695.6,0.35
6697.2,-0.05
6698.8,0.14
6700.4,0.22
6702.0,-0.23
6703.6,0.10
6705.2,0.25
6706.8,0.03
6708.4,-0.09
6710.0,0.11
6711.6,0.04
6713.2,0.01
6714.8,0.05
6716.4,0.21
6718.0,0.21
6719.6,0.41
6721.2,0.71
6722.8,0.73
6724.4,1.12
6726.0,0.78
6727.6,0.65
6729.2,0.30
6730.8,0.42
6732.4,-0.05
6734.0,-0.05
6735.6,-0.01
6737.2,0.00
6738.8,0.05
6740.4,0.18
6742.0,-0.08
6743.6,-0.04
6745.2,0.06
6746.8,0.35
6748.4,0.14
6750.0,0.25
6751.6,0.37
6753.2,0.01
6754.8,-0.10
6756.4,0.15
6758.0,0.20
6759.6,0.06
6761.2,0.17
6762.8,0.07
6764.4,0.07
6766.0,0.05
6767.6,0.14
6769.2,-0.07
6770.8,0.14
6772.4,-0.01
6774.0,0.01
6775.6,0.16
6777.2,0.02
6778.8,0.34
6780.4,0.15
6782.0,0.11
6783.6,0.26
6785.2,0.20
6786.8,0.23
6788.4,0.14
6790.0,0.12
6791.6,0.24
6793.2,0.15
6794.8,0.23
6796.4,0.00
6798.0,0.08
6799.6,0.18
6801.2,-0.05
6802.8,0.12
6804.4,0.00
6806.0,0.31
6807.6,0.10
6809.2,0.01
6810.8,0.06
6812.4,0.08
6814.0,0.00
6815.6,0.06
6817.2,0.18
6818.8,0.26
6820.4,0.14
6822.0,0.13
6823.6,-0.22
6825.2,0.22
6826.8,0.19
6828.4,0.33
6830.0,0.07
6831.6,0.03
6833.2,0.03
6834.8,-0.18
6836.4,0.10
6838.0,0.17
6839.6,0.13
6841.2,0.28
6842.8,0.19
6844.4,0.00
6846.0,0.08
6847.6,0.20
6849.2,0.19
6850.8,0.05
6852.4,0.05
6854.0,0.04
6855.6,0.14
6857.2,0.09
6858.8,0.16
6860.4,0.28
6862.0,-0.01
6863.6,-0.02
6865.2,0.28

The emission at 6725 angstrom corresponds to [O II]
